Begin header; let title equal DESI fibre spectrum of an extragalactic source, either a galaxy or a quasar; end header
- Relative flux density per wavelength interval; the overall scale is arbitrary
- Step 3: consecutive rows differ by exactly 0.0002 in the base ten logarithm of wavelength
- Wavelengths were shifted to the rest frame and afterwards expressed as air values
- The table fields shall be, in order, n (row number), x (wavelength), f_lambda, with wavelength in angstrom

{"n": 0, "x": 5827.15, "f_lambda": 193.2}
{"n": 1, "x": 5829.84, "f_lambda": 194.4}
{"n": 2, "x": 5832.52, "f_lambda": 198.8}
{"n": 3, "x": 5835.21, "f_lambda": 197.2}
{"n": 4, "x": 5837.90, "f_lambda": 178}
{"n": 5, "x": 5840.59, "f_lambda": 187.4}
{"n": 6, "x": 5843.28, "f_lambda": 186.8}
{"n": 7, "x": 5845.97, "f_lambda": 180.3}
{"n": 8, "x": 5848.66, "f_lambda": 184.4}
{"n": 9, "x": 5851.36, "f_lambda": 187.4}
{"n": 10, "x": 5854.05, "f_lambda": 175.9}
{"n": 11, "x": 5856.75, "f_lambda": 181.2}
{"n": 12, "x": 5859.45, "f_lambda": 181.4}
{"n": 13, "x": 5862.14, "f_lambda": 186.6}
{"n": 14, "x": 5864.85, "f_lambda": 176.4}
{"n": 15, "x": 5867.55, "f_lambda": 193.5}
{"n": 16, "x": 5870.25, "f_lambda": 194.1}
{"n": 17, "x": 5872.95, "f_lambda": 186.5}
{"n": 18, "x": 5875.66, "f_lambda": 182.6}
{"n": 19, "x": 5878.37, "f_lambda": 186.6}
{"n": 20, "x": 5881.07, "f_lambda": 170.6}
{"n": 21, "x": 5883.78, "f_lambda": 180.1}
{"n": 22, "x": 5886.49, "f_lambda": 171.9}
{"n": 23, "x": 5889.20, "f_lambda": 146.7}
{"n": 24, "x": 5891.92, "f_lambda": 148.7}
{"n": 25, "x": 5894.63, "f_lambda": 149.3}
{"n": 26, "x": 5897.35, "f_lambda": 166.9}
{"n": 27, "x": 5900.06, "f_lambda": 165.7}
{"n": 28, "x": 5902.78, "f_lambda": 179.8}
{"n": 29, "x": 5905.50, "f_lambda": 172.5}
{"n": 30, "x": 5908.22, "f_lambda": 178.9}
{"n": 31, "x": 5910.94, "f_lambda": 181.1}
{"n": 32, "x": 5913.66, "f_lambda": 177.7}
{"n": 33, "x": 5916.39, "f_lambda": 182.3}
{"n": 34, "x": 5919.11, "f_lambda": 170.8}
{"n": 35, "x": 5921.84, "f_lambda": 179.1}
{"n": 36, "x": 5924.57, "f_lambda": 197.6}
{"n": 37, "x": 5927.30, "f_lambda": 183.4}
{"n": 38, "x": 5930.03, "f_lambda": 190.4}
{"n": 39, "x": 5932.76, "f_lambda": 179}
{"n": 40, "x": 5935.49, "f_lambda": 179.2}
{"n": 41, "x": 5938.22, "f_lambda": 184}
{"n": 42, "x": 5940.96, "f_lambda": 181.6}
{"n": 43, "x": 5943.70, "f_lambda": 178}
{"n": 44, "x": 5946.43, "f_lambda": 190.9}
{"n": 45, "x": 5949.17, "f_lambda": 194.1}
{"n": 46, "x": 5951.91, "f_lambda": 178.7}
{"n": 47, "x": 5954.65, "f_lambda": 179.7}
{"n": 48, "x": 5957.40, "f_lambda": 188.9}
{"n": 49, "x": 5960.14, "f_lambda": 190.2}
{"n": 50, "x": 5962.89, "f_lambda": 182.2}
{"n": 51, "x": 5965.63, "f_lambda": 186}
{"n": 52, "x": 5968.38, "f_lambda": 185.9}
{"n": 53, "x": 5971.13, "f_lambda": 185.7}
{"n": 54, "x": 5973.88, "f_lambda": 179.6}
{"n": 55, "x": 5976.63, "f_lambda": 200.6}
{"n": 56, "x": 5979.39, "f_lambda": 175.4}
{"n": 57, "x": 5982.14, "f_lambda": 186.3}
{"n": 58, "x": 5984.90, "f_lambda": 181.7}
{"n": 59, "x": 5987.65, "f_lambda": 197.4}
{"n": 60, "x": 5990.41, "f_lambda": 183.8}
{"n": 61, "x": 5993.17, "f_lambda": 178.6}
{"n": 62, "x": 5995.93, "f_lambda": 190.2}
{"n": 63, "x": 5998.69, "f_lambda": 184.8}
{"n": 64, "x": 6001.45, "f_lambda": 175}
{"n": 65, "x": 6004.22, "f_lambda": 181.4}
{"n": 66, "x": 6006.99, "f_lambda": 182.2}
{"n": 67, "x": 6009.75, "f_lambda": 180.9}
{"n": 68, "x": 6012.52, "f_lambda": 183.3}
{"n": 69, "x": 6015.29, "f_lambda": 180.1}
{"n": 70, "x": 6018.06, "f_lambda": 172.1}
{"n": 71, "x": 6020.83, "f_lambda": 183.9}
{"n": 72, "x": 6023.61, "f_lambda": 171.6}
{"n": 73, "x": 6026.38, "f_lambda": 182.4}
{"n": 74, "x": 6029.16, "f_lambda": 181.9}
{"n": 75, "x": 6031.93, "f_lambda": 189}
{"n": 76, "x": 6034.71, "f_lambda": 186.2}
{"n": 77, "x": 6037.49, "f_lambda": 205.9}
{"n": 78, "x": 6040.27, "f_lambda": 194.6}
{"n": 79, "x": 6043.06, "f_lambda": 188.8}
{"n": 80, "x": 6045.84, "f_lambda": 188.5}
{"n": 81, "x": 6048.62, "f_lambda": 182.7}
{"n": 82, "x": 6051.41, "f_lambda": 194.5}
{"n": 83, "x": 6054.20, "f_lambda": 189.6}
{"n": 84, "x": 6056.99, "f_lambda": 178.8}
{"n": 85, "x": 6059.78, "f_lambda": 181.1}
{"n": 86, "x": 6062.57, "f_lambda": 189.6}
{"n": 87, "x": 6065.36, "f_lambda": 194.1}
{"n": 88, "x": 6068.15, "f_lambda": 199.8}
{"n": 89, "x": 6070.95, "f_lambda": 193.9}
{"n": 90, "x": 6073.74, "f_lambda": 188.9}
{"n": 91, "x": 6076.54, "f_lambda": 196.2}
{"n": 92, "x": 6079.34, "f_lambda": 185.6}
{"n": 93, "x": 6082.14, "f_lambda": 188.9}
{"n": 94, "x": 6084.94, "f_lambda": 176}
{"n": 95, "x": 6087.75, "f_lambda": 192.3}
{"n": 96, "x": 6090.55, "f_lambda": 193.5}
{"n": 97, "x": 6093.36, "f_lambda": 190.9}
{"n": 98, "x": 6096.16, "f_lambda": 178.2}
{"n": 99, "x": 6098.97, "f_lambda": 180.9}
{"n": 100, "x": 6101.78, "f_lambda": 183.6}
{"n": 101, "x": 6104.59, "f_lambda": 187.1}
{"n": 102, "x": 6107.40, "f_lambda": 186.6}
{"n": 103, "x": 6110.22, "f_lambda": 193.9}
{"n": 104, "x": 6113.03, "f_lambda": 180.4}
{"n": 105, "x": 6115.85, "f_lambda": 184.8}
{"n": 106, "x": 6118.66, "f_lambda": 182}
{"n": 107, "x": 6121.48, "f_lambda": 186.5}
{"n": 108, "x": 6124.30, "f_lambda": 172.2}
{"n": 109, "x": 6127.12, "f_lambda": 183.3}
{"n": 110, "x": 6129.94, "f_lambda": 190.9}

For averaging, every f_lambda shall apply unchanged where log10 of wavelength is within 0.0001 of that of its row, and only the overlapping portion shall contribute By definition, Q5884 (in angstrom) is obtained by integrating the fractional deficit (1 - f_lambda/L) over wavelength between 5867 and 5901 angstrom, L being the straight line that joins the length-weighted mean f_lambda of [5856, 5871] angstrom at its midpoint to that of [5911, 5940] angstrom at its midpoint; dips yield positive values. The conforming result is 2.3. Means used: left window 185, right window 182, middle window 172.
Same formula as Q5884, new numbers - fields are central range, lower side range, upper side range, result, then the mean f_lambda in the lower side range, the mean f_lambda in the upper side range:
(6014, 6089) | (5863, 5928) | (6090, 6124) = -1.9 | 176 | 185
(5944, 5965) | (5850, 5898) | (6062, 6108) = -0.6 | 176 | 189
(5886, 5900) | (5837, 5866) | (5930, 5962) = 2.0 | 182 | 184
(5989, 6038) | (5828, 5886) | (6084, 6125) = 0.6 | 185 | 185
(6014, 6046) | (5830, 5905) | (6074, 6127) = -0.3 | 179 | 186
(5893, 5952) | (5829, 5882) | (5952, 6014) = 1.9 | 186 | 184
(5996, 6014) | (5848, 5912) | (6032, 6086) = 0.4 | 176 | 190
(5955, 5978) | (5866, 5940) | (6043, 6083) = -0.6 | 177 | 189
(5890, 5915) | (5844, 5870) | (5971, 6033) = 2.0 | 184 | 183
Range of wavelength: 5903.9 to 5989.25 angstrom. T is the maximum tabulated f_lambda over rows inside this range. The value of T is 200.6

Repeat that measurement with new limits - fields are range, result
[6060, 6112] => 199.8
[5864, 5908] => 194.1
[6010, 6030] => 183.9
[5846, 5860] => 187.4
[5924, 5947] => 197.6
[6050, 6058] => 194.5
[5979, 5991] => 197.4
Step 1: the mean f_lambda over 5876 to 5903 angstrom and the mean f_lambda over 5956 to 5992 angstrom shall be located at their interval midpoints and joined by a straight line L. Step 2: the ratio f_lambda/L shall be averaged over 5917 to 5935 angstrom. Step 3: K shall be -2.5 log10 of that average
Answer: -0.048 mag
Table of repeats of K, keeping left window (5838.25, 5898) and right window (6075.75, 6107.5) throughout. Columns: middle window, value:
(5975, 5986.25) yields -0.022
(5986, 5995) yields -0.025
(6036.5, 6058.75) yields -0.030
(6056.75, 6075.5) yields -0.028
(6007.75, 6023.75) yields 0.025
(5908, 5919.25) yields 0.003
